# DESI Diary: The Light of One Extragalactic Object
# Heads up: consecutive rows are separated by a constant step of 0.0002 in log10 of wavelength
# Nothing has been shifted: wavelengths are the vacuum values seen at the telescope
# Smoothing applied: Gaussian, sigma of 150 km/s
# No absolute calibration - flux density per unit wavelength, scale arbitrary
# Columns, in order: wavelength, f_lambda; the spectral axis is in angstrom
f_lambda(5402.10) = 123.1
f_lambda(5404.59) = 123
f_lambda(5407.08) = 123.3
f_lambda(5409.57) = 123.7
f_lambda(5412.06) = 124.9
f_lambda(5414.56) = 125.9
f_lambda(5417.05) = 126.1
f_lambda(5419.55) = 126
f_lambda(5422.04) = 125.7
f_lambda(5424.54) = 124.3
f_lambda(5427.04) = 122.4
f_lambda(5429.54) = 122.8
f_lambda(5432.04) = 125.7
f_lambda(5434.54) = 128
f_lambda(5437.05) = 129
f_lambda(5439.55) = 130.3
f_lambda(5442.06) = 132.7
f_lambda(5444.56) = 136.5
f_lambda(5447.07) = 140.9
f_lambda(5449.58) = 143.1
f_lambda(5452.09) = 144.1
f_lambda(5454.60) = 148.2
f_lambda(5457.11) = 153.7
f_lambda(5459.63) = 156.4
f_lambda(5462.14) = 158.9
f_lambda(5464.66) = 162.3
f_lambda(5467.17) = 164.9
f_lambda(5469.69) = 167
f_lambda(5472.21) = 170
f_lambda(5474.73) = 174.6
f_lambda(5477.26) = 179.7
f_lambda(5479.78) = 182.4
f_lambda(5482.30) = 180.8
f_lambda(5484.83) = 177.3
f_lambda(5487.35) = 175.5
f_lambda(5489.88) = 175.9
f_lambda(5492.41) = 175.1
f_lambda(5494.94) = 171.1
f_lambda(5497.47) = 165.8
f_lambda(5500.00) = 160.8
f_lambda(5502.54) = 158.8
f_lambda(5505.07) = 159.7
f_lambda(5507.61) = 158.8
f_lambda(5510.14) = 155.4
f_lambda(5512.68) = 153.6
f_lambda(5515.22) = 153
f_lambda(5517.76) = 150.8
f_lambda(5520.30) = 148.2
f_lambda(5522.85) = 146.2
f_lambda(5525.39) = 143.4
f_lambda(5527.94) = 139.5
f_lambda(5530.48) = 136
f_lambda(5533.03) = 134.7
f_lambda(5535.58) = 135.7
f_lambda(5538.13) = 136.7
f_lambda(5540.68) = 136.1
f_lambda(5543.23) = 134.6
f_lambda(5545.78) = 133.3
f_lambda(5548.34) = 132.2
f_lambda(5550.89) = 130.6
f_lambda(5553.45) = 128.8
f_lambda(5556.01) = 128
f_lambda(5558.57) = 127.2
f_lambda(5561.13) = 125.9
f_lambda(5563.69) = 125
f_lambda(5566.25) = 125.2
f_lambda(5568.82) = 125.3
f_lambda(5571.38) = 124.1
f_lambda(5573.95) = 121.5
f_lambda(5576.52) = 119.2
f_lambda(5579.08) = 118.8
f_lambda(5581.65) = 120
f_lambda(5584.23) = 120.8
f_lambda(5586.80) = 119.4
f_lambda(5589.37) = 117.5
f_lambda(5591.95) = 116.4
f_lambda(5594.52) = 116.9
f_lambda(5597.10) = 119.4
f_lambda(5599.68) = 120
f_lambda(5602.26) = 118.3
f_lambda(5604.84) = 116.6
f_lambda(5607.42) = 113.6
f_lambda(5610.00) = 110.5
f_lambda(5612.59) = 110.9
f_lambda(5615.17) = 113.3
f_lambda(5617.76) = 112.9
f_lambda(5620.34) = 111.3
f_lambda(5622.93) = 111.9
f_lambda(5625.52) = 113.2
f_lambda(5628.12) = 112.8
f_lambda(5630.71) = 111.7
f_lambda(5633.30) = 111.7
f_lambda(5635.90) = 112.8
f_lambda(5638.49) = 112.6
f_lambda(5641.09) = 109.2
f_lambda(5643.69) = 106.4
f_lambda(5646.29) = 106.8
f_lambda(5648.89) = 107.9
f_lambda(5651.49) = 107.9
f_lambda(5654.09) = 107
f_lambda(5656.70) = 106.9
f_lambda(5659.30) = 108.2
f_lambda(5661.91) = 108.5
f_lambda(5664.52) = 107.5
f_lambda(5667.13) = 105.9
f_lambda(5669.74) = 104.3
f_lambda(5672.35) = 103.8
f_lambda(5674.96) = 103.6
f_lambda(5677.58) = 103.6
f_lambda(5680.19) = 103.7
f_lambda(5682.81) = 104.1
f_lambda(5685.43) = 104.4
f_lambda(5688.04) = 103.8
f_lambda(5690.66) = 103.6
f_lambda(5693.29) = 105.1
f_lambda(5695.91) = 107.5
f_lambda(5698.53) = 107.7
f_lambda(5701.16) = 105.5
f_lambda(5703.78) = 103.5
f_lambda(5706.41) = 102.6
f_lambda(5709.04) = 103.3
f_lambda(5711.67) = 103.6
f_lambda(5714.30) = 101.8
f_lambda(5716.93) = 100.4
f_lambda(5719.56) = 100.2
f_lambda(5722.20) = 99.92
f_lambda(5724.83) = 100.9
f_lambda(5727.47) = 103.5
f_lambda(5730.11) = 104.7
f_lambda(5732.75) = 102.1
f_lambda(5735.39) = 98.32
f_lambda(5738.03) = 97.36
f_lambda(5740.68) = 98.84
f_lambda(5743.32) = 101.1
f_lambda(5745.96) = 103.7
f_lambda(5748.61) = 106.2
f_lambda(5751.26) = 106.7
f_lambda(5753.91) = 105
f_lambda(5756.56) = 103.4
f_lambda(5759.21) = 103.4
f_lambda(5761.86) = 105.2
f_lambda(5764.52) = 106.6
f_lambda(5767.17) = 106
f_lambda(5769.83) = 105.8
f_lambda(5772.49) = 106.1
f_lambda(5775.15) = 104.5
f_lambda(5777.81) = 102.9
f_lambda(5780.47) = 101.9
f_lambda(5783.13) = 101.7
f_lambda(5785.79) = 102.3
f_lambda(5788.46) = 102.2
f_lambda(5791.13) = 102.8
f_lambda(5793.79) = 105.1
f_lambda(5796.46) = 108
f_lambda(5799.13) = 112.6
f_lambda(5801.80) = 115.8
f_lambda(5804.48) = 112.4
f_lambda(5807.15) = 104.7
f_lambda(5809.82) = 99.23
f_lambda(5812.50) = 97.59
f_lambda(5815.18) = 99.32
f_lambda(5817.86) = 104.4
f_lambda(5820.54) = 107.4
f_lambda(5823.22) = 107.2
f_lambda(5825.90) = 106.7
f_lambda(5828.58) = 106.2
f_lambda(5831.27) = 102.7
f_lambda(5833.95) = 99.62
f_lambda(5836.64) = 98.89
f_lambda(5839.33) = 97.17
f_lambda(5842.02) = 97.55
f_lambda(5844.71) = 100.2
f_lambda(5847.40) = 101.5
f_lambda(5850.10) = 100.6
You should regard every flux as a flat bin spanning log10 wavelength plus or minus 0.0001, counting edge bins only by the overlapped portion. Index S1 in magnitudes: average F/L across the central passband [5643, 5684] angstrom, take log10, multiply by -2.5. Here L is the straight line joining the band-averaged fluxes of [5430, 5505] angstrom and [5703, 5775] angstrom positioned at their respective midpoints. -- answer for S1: 0.12 mag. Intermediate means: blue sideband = 157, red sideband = 103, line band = 106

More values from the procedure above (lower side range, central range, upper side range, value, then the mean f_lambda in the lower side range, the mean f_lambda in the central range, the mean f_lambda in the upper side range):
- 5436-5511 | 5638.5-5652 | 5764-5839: 0.208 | 160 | 108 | 105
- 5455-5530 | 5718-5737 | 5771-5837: 0.172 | 162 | 101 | 105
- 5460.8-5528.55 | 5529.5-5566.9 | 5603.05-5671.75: 0.095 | 164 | 131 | 110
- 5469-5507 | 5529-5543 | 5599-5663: 0.116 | 171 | 136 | 111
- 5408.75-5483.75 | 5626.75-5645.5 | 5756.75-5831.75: 0.113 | 145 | 111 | 105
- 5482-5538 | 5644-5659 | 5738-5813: 0.197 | 156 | 107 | 105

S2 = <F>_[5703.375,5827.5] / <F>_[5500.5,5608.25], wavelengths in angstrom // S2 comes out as 0.79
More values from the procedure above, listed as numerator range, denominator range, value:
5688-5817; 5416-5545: 0.69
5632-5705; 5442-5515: 0.66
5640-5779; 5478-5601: 0.74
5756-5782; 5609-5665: 0.95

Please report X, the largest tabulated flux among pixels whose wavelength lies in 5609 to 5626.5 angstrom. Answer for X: 113.3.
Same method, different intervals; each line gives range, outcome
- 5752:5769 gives 106.6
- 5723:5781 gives 106.7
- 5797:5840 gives 115.8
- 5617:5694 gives 113.2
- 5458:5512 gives 182.4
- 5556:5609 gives 128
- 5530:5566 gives 136.7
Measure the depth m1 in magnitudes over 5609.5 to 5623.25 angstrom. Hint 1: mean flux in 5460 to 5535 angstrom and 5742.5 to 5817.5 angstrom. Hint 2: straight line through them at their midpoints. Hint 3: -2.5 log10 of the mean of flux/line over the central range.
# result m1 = 0.22 mag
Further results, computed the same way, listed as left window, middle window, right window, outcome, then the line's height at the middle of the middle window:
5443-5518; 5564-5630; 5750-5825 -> 0.20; 140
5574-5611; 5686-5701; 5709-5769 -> 0.02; 107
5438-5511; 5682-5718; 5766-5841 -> 0.17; 122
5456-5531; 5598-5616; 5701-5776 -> 0.17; 135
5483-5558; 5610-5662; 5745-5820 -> 0.18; 130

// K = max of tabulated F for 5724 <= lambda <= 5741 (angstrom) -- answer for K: 104.7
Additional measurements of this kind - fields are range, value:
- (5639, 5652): 109.2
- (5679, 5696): 107.5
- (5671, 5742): 107.7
